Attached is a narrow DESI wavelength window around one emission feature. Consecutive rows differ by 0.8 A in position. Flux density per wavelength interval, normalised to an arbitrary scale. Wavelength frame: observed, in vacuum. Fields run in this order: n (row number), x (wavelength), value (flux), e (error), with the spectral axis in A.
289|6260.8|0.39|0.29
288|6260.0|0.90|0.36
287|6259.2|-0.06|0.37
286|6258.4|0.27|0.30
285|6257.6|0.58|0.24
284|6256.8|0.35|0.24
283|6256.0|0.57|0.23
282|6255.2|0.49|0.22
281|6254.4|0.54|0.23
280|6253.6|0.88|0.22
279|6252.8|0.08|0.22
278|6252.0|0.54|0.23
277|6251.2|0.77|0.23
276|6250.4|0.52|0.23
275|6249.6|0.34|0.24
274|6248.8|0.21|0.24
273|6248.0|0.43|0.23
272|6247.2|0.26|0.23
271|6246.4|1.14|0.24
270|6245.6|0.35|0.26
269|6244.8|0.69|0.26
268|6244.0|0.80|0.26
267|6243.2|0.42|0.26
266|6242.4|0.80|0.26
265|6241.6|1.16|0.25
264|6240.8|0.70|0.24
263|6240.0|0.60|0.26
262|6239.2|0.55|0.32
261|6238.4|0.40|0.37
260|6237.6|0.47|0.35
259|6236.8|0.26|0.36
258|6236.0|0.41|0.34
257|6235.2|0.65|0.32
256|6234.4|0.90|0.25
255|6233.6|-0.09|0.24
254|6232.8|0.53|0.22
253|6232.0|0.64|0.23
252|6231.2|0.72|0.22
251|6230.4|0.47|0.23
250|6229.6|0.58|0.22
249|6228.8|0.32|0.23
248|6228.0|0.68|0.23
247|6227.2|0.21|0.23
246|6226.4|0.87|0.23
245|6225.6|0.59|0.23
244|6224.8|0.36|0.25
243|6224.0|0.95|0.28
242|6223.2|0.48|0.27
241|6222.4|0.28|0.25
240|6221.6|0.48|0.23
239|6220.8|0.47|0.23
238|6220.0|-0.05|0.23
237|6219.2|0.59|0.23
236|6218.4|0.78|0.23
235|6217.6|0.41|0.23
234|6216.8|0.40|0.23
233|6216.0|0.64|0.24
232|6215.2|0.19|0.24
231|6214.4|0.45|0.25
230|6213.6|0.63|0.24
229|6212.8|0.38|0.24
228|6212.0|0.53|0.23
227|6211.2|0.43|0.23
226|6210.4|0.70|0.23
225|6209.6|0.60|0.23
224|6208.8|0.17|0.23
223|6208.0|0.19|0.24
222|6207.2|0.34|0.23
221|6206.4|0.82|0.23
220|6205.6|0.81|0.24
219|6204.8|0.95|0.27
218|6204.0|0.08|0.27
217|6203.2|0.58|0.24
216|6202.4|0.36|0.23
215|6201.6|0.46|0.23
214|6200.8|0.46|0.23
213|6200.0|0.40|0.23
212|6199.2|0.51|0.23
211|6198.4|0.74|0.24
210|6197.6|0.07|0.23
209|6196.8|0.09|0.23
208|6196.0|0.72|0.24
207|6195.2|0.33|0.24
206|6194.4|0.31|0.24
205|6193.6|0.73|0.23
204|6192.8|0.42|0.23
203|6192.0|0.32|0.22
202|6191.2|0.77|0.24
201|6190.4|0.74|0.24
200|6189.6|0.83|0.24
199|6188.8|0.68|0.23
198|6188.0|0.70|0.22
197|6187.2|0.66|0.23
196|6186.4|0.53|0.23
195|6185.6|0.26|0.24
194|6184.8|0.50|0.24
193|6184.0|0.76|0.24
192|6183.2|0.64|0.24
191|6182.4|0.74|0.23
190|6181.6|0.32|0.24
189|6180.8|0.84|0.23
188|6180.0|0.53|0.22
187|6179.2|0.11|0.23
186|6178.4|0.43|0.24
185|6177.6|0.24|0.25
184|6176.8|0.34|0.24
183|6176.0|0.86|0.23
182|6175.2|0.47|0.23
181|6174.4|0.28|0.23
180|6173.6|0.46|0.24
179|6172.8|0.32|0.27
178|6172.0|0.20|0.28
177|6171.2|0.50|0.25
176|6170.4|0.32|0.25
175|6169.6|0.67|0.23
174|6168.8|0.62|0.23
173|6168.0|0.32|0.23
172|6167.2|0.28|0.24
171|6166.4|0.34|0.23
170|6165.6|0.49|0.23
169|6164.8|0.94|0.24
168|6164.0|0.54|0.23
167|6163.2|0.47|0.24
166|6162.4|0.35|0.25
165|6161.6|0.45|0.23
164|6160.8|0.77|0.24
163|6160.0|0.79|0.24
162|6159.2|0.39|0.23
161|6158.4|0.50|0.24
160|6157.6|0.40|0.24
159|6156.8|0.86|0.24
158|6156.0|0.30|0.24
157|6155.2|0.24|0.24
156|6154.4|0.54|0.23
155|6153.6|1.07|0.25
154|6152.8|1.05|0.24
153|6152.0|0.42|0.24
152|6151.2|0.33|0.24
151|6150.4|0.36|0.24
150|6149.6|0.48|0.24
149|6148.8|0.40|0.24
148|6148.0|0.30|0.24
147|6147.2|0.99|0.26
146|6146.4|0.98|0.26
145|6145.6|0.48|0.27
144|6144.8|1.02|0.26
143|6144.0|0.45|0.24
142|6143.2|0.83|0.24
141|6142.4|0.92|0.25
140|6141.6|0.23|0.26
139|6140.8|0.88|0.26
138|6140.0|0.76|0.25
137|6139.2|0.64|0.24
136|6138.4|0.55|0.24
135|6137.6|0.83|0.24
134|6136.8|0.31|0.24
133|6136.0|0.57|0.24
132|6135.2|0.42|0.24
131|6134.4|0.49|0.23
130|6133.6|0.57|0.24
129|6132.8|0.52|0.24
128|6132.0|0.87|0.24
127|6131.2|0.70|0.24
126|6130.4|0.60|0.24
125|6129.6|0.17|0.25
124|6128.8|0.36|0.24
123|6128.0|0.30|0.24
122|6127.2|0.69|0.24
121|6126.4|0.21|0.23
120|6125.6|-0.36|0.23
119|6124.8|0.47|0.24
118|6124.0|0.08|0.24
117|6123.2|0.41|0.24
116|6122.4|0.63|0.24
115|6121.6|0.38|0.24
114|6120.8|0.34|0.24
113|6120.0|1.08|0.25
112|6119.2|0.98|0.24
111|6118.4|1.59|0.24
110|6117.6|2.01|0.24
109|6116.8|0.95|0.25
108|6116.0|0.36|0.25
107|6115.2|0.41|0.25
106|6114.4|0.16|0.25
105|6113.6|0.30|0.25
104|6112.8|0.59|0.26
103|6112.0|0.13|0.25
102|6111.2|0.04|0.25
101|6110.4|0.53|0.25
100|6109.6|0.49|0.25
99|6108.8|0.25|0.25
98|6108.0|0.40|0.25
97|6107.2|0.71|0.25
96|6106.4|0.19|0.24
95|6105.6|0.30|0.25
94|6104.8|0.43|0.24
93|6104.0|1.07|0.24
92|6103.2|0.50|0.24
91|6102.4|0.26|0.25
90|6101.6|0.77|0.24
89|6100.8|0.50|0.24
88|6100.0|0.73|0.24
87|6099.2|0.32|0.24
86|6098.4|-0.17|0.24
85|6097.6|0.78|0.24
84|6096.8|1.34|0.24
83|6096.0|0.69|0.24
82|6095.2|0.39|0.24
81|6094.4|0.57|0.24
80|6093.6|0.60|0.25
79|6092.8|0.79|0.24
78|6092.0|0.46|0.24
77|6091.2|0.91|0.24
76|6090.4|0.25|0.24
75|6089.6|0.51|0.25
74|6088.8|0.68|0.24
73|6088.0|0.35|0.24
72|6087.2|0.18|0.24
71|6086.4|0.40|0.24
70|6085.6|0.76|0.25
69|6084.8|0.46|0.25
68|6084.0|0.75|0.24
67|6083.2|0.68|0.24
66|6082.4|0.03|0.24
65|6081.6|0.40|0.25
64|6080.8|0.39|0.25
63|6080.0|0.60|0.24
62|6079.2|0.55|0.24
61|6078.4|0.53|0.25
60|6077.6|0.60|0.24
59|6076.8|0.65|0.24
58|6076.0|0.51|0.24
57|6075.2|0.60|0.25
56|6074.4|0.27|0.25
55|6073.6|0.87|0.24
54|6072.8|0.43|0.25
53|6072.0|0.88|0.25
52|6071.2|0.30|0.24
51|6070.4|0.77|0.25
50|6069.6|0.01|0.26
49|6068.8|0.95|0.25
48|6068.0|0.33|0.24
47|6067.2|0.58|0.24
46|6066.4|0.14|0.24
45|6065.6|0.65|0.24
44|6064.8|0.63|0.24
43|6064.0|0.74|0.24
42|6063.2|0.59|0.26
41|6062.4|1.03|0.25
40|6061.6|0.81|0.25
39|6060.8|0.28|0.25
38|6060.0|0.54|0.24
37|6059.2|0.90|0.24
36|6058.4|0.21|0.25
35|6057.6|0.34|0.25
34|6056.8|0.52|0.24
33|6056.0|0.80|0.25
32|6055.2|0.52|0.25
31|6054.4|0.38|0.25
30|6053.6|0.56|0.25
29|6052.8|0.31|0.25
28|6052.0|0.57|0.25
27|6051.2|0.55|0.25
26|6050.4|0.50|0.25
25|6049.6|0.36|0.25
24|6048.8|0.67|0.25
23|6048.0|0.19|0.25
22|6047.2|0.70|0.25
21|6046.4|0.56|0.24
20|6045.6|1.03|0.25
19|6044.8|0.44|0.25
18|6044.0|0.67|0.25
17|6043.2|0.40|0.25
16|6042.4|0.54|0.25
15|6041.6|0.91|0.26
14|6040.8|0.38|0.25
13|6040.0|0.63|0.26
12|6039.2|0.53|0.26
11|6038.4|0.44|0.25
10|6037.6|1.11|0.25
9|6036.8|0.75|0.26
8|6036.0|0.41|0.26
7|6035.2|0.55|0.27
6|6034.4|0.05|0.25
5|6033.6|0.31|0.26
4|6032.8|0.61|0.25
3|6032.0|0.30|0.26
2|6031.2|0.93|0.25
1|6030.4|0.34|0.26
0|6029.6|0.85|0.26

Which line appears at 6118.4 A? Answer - Hbeta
